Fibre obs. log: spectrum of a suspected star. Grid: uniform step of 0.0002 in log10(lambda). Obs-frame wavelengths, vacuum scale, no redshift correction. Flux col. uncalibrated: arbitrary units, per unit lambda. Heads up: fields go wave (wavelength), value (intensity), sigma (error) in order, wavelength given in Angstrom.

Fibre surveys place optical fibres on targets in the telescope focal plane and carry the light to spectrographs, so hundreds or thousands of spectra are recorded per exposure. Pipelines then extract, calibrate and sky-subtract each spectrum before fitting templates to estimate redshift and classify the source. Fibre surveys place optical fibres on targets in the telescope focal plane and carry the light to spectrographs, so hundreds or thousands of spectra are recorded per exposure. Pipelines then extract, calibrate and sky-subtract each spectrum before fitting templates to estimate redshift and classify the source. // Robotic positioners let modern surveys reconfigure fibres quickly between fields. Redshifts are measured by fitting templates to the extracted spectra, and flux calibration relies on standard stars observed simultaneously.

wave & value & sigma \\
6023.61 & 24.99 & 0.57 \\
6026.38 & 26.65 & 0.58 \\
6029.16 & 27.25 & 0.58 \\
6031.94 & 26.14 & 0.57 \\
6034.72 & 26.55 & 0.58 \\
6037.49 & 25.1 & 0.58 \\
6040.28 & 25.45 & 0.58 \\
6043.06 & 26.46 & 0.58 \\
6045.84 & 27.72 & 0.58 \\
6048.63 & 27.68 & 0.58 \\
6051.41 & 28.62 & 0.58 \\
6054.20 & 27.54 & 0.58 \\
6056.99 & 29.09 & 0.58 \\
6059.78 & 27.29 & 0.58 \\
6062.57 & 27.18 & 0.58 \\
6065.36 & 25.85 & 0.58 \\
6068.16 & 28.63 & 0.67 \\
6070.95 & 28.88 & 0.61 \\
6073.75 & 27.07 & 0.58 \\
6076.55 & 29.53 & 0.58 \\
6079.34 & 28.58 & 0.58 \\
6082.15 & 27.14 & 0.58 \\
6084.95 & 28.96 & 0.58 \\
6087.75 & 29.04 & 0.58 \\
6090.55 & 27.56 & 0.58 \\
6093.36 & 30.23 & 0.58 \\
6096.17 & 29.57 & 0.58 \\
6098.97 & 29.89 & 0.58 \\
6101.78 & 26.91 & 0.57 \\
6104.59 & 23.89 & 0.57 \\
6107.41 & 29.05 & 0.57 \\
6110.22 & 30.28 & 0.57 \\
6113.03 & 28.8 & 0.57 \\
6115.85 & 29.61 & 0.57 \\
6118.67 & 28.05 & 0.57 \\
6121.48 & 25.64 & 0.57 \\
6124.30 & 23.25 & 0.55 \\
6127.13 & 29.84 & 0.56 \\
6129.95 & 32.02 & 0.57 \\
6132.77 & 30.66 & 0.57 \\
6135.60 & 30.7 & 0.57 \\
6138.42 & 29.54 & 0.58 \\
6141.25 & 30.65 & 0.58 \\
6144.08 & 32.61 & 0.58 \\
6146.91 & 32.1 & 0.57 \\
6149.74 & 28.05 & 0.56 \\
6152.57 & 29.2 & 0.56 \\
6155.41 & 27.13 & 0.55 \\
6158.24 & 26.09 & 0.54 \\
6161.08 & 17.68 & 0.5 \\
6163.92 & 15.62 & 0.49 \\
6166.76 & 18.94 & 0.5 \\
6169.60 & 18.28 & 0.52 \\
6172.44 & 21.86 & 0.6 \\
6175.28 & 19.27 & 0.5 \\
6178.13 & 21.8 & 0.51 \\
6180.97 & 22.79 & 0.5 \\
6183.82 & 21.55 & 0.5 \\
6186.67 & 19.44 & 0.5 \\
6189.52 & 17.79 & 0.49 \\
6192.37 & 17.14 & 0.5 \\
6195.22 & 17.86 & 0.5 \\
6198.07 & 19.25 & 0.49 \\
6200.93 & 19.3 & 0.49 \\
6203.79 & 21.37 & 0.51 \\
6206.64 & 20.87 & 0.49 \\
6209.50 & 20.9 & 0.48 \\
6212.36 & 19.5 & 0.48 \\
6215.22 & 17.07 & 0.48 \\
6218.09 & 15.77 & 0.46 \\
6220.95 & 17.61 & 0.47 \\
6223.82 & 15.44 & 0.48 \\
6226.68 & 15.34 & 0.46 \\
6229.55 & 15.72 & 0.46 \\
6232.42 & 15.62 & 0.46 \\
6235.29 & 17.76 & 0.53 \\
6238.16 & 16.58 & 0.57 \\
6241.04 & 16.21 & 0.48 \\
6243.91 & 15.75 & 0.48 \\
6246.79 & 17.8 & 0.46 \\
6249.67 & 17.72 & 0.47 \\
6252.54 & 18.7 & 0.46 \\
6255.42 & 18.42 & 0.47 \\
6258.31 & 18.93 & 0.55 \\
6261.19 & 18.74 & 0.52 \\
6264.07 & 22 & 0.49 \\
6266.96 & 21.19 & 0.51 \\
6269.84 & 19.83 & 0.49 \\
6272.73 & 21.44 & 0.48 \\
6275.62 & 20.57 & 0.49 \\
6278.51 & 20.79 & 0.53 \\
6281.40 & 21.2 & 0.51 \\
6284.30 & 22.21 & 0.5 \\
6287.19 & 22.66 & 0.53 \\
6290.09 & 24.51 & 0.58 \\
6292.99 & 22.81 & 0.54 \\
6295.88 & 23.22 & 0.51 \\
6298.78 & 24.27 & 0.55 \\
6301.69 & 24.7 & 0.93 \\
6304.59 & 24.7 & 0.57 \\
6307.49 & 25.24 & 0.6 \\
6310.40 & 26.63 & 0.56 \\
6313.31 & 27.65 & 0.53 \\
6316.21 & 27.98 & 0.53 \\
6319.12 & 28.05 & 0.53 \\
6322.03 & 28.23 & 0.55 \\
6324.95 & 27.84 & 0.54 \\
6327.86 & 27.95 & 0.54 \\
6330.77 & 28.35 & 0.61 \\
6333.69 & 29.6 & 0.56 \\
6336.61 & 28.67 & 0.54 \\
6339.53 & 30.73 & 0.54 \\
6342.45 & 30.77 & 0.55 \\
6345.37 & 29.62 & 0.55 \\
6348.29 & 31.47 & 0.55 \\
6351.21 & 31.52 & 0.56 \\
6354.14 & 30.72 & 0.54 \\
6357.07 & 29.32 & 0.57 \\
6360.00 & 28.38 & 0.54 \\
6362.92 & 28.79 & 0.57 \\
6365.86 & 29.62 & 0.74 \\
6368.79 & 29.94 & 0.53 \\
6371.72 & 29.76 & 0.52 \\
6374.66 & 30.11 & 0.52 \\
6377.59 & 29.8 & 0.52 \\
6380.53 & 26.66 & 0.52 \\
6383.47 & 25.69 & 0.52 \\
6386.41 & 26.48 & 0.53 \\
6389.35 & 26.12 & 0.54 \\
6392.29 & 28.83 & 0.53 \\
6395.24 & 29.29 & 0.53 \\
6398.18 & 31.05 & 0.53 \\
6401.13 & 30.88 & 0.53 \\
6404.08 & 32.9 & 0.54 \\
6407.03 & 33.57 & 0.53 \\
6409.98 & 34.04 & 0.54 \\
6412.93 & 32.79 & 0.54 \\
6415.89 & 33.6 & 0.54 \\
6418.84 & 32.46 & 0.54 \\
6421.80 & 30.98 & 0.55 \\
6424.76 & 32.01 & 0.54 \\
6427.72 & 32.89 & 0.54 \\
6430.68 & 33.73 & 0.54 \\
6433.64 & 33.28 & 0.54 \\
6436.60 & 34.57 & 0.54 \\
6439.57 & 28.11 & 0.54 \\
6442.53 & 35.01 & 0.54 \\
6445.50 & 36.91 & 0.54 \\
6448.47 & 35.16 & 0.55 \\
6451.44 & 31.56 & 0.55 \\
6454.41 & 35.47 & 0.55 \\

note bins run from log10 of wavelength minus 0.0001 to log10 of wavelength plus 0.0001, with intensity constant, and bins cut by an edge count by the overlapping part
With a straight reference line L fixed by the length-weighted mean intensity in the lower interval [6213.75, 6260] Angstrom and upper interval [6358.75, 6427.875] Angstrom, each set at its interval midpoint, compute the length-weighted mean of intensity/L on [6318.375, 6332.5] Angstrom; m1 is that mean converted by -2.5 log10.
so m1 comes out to -0.15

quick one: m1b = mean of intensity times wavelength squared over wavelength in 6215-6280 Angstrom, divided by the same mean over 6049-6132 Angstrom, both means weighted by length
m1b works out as 0.67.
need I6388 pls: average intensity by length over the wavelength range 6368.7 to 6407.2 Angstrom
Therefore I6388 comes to 29.2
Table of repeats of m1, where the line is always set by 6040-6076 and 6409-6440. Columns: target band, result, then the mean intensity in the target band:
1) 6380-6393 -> 0.20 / 26.7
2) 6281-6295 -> 0.33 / 22.8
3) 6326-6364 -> 0.07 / 29.7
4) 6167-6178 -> 0.41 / 19.9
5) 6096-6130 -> 0.01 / 28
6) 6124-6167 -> 0.05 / 27.4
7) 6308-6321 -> 0.14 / 27.4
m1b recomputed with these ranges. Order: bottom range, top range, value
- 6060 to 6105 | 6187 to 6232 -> 0.67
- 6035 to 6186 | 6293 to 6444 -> 1.20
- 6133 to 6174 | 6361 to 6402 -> 1.20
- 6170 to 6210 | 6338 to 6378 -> 1.58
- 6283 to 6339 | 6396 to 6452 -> 1.30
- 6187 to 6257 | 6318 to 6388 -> 1.71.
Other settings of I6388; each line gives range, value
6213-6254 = 16.7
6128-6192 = 24.6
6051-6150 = 28.7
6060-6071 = 27.5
